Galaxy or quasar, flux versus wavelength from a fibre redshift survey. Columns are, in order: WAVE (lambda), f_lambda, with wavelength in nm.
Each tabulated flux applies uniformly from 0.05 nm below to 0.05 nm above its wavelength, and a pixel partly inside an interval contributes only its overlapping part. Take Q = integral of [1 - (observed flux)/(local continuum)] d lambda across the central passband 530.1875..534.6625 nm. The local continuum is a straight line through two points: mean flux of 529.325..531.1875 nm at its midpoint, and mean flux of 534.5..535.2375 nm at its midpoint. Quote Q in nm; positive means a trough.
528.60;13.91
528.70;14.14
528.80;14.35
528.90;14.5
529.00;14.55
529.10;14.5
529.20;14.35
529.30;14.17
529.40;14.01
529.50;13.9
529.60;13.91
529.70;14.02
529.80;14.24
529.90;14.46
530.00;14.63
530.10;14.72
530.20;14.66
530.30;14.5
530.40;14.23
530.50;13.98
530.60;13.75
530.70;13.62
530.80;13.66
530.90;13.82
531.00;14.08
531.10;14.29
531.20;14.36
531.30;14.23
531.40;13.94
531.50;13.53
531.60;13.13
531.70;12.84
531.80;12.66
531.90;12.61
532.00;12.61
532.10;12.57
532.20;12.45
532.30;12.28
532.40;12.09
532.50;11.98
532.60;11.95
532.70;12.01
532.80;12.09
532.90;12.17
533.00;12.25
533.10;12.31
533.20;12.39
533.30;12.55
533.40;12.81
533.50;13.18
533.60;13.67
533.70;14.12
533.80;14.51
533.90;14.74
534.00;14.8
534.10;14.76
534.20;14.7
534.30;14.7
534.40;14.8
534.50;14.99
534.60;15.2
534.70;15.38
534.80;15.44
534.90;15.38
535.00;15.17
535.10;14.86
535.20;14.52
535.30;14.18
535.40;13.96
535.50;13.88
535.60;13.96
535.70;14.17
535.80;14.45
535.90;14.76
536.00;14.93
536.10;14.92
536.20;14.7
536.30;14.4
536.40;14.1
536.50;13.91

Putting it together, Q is 0.35 nm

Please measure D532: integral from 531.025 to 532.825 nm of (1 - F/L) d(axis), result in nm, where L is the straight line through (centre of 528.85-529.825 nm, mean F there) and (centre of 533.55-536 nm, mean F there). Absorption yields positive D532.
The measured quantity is 0.19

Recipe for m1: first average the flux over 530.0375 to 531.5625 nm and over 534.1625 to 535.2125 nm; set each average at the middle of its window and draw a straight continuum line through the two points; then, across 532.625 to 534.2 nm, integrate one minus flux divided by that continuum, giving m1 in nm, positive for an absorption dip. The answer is 0.16 nm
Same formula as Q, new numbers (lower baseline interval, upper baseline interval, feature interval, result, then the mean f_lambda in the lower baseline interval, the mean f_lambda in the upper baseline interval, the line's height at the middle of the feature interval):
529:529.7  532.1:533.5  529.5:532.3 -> -0.09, 14.2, 12.3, 13.3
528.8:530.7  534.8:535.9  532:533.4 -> 0.21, 14.3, 14.5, 14.4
